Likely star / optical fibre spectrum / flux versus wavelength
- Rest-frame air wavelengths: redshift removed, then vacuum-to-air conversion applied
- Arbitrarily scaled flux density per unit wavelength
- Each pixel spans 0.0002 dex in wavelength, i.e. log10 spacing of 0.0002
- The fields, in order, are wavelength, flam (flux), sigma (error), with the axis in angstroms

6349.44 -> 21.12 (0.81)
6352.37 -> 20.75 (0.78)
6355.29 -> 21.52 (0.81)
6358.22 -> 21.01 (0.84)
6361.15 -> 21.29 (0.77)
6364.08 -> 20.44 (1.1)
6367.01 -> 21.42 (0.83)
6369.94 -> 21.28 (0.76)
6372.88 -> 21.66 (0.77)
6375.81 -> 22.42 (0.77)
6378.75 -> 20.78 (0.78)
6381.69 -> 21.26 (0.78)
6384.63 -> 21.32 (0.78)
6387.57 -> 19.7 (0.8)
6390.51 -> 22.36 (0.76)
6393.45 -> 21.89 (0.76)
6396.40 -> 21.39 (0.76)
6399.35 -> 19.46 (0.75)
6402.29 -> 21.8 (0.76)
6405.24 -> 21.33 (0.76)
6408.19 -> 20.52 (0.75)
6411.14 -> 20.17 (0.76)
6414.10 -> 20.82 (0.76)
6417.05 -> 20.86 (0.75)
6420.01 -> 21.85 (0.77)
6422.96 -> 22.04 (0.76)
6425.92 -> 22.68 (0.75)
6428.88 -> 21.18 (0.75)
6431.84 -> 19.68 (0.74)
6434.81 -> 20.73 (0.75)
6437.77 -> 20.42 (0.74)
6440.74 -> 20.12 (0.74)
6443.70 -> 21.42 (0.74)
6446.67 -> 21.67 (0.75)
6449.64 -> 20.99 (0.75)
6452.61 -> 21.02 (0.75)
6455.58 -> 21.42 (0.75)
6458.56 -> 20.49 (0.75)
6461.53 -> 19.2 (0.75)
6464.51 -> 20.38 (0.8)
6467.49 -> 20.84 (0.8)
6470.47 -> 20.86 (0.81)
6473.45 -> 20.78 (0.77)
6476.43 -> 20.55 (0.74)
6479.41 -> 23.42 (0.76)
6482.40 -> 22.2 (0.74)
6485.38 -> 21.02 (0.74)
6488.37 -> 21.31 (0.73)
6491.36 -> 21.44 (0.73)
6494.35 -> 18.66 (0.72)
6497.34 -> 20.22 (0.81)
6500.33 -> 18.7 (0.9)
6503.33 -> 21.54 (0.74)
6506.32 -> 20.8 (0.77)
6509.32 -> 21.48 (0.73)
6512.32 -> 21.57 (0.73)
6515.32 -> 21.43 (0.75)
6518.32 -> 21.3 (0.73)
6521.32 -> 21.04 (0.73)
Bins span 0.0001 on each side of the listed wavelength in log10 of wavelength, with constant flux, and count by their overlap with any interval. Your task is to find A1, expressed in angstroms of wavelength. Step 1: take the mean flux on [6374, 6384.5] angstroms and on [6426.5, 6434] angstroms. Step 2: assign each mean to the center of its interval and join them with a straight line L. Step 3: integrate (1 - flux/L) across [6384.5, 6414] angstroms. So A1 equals 0.3 angstroms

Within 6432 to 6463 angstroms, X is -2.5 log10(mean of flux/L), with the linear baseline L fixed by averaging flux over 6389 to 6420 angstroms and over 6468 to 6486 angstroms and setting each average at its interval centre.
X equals 0.03 mag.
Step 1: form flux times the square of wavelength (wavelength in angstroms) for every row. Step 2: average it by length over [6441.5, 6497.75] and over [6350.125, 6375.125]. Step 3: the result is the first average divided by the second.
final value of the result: 1.0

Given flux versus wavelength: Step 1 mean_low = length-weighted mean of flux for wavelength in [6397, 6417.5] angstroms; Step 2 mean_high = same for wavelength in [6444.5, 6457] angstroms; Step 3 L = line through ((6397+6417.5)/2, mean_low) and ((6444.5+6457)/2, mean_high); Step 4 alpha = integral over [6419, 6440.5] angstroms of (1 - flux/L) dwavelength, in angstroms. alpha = -0.1 angstroms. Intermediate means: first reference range 20.7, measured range 21.1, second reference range 21.3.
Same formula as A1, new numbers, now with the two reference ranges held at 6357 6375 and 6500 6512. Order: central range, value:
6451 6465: 0.3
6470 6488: -0.5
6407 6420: 0.2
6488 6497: 0.3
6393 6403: 0.1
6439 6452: 0.0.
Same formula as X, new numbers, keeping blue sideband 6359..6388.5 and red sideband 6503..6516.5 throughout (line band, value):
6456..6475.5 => 0.042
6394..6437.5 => 0.010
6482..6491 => -0.005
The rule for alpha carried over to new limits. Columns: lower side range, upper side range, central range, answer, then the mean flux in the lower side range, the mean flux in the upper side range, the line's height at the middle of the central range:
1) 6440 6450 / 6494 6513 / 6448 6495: -0.27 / 21.1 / 20.5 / 20.8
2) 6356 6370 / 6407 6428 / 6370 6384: -0.23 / 21.1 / 21.3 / 21.1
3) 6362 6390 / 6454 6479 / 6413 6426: -0.38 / 21.2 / 20.7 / 20.9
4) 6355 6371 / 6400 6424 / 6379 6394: -0.08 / 21.1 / 21.1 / 21.1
